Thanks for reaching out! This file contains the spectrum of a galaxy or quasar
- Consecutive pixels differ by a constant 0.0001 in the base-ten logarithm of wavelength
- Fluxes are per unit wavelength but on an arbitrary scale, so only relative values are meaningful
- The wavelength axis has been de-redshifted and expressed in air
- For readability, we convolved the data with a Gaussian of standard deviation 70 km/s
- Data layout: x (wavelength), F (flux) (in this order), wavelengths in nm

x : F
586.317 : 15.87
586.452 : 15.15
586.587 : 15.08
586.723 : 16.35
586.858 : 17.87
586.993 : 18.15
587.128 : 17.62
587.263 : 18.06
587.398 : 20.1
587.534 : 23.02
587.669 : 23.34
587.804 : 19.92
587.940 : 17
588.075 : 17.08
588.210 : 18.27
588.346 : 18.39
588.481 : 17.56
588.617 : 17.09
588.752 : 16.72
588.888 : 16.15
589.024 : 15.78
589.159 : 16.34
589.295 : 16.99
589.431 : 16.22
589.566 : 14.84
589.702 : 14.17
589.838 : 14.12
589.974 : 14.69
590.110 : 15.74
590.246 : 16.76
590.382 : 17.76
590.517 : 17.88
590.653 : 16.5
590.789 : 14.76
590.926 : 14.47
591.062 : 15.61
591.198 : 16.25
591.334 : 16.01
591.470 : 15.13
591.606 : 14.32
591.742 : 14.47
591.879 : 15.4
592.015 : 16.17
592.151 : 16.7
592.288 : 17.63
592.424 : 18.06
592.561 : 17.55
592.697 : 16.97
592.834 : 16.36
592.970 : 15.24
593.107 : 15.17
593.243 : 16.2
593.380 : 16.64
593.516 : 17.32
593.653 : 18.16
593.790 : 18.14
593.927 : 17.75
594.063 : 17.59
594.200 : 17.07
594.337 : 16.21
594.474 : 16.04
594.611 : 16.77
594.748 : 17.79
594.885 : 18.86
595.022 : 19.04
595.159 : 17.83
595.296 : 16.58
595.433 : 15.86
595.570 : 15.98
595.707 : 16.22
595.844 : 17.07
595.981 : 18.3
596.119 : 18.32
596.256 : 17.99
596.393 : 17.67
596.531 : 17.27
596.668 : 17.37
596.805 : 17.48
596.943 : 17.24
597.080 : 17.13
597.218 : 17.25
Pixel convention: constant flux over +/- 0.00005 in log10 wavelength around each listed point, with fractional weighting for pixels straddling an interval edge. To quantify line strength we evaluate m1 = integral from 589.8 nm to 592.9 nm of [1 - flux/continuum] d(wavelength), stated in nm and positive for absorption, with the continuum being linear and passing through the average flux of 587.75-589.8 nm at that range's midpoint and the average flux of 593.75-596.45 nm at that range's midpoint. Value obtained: 0.170 nm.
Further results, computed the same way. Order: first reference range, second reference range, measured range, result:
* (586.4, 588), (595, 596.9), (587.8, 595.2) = 0.550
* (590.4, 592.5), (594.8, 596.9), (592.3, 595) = -0.058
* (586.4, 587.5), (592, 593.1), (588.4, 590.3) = 0.136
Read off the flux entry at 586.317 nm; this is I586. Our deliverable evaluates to 15.87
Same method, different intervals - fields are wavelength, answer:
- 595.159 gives 17.83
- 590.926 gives 14.47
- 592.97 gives 15.24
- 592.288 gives 17.63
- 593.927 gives 17.75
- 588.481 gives 17.56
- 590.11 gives 15.74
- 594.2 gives 17.07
